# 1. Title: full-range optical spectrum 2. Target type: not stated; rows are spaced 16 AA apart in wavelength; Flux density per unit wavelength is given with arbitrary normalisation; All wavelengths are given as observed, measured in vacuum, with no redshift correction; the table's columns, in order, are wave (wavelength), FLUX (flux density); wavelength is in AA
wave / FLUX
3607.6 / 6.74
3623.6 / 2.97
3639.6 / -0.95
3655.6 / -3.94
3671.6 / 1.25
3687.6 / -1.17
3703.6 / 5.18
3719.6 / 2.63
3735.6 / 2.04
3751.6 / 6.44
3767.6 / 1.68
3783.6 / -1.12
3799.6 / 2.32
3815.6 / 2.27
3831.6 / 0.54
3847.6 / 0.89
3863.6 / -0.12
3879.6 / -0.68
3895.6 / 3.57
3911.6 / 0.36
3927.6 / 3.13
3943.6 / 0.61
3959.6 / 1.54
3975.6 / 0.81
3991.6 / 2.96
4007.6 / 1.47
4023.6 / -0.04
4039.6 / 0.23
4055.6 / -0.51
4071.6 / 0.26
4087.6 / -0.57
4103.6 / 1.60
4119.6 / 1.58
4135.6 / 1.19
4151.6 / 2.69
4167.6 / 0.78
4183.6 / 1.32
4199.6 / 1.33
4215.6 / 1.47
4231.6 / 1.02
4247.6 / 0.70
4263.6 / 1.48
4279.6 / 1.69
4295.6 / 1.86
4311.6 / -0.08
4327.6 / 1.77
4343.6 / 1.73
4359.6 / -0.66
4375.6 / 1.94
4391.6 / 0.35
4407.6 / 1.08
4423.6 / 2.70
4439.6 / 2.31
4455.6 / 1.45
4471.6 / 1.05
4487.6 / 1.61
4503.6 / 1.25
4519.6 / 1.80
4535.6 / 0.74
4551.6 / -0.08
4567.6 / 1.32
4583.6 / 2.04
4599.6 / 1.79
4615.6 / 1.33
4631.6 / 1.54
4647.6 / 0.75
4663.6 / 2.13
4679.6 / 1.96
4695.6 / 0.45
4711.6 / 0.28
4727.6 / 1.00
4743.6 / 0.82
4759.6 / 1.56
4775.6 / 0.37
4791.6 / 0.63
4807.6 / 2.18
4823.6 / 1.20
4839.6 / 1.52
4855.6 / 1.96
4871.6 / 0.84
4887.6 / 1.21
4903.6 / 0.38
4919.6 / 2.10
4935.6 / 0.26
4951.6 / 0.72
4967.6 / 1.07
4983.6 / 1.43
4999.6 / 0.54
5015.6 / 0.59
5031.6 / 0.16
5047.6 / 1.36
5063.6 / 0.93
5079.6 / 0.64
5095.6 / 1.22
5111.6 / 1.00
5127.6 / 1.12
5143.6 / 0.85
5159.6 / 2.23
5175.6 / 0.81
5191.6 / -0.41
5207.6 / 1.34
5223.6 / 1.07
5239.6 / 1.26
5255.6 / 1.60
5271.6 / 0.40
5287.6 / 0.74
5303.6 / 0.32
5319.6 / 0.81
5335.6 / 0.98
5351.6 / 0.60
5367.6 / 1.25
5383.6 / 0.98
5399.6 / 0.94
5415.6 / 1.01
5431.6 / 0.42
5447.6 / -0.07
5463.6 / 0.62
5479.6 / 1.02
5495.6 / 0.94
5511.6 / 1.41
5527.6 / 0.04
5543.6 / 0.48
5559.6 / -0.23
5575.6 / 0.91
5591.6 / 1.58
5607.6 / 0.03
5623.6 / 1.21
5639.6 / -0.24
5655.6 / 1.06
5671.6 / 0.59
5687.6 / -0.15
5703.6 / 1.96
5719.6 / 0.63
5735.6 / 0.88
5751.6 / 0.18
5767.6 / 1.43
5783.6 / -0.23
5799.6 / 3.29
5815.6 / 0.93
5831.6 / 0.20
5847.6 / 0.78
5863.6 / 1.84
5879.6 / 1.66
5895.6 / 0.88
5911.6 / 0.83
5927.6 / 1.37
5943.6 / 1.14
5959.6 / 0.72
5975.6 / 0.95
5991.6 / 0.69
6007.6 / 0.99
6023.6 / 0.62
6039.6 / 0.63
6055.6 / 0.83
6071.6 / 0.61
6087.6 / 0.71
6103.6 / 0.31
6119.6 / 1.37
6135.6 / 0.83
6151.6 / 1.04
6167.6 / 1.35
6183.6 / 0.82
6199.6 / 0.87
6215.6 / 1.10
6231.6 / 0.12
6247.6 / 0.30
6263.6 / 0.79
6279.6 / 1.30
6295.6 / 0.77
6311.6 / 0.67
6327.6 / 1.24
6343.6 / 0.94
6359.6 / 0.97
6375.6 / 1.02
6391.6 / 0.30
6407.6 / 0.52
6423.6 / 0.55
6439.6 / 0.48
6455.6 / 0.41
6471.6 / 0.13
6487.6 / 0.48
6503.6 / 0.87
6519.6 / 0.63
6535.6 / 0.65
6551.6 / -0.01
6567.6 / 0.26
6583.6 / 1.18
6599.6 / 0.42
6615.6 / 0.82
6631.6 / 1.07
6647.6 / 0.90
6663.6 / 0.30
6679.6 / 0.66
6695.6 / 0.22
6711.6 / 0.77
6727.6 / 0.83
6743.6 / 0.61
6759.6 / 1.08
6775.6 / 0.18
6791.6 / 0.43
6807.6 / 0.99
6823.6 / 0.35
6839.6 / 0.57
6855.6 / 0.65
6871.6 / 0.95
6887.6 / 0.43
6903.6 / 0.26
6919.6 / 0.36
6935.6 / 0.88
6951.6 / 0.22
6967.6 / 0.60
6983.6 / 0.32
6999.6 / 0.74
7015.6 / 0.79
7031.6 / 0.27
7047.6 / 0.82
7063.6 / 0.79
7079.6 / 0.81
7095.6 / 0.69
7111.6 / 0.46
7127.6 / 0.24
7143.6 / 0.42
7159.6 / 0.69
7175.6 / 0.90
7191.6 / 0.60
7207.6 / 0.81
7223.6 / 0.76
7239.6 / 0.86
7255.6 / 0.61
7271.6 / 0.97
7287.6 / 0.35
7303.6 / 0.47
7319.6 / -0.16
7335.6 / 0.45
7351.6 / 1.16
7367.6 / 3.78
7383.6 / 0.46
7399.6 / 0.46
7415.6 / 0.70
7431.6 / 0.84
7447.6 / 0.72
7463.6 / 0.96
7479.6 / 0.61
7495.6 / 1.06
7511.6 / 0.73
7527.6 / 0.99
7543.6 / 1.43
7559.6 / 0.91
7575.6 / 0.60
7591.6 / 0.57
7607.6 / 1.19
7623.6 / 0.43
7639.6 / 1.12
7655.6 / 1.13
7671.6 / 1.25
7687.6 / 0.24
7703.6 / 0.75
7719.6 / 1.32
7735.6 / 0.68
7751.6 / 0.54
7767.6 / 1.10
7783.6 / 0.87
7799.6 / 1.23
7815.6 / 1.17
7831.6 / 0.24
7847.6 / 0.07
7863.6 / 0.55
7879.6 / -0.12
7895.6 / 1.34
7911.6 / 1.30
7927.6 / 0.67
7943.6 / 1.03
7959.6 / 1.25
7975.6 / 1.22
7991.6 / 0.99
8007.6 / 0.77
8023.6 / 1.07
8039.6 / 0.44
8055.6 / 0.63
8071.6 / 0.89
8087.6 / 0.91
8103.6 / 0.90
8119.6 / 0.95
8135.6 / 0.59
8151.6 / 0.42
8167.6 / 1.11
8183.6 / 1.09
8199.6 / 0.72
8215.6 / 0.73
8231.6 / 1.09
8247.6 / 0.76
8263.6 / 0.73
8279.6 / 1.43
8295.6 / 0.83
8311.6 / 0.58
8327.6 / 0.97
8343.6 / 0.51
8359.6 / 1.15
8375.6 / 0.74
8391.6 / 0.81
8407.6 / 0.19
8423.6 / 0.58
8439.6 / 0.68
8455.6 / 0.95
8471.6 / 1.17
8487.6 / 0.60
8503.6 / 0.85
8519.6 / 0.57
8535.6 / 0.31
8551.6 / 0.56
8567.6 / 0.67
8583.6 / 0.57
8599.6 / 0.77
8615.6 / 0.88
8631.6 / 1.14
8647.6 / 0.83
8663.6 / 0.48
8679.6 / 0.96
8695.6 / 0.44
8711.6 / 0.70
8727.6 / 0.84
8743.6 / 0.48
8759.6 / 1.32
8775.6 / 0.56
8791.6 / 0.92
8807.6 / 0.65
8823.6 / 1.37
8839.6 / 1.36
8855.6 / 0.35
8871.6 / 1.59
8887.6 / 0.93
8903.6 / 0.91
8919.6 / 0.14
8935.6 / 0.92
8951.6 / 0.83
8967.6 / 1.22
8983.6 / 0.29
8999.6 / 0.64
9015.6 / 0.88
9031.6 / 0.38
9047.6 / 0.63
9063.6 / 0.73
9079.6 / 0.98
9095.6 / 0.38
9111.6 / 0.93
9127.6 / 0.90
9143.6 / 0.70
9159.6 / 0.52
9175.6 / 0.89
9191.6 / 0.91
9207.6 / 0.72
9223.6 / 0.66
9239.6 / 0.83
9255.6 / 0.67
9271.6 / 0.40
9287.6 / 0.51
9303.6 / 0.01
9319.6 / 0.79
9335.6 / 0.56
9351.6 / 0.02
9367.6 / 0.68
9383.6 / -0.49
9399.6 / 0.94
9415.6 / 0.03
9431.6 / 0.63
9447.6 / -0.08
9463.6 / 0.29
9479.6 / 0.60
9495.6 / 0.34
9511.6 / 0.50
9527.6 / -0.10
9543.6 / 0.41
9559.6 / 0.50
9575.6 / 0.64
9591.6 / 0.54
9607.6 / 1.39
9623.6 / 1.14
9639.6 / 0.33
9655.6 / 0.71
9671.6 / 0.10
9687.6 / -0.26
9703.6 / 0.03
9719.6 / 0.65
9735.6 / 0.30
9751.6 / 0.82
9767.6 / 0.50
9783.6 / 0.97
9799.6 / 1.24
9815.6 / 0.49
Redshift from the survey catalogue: 0.975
